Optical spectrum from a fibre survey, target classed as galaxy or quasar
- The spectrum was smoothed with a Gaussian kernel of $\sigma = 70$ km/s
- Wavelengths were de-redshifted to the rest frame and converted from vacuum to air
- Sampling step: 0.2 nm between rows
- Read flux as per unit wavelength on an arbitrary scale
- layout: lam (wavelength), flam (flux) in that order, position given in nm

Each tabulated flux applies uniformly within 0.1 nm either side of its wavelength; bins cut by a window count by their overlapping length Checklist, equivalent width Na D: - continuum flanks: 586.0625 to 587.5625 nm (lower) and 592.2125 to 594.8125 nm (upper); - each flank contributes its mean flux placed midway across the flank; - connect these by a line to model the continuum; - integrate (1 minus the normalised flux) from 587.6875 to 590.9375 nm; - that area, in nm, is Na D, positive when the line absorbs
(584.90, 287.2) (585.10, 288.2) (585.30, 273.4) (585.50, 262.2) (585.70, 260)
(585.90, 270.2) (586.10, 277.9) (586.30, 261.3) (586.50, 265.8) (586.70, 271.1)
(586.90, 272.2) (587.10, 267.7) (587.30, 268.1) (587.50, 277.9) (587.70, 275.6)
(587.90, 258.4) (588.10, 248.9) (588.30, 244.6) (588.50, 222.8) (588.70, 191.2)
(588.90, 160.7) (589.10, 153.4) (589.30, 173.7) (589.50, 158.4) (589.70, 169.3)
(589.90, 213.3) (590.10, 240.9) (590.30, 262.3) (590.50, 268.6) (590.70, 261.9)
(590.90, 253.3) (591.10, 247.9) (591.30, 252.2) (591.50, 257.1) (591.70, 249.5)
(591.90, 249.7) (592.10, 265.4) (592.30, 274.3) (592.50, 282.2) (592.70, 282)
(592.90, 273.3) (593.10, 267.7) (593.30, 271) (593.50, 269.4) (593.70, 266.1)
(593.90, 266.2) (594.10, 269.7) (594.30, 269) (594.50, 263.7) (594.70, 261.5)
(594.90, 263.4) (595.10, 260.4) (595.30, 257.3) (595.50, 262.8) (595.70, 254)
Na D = 0.615 nm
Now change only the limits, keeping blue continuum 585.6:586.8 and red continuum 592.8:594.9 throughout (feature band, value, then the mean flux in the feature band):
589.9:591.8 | 0.11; 253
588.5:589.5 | 0.35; 174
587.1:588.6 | 0.06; 257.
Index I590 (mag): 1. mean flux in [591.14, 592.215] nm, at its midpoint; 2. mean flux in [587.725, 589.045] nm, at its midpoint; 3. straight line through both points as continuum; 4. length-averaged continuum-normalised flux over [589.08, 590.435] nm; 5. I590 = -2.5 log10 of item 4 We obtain 0.18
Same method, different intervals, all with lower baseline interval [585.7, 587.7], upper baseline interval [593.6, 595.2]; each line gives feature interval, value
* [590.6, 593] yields 0.02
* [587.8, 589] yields 0.21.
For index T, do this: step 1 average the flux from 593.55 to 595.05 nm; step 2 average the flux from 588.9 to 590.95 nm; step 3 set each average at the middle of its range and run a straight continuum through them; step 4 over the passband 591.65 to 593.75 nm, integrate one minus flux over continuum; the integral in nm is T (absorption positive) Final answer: -0.20 nm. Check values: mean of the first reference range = 212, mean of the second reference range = 266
